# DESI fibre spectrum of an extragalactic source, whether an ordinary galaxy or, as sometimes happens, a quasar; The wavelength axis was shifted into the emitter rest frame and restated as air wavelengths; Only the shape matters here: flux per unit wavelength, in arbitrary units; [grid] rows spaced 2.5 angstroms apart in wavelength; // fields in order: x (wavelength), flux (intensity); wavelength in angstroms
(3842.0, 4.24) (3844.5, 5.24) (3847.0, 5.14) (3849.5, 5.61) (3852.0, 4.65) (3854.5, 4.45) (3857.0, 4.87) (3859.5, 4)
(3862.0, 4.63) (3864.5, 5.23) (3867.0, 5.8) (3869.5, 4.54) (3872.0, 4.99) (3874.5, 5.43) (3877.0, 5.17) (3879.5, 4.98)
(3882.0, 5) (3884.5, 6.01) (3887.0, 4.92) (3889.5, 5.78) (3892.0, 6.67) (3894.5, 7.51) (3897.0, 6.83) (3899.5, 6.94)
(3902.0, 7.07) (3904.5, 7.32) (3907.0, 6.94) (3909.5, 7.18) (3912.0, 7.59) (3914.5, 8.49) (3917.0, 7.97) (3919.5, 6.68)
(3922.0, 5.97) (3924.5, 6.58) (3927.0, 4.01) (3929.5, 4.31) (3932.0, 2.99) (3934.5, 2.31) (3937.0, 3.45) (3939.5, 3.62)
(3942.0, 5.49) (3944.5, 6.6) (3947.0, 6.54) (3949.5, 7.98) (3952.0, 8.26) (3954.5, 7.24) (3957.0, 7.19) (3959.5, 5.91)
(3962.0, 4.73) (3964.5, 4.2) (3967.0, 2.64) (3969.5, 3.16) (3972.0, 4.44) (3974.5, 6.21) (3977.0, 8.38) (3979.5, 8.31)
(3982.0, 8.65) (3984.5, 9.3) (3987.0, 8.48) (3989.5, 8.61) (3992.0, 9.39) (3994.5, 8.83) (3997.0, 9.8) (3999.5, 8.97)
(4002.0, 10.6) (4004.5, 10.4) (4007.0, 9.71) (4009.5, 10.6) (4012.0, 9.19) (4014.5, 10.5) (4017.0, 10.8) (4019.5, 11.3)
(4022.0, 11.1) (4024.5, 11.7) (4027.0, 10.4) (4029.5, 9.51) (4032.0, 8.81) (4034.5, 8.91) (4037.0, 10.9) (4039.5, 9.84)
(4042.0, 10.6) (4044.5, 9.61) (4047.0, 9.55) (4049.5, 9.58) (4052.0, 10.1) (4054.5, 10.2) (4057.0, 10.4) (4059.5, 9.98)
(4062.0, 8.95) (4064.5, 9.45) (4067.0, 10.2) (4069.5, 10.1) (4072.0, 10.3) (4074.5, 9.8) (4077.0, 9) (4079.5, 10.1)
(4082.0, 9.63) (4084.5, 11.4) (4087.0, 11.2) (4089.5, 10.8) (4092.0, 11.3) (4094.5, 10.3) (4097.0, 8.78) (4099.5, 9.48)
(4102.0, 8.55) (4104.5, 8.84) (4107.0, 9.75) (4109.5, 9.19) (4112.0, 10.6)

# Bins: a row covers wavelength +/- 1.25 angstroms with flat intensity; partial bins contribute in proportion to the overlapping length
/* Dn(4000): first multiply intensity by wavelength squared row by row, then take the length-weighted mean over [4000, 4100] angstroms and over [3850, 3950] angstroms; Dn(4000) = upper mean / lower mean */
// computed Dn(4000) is 1.92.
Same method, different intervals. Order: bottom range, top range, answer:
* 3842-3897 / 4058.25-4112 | 2.08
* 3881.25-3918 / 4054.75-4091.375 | 1.61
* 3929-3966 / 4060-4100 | 1.99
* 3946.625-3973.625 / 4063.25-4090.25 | 1.91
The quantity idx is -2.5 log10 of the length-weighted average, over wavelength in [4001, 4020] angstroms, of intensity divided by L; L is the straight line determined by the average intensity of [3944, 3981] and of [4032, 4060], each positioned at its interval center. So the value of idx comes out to -0.24 mag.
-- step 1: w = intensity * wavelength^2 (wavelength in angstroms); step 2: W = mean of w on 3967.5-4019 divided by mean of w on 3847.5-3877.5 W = 1.87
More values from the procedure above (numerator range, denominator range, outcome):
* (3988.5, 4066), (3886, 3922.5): 1.52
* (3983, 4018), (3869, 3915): 1.62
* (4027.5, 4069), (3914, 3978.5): 1.85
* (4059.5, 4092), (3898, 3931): 1.65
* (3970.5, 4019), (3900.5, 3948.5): 1.60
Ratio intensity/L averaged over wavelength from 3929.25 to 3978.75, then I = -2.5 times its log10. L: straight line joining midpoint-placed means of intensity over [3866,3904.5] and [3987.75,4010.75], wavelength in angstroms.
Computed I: 0.463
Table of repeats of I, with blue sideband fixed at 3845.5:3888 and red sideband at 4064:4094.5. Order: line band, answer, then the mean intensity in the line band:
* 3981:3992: -0.11 mag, 8.83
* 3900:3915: -0.21 mag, 7.35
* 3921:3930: 0.22 mag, 5.27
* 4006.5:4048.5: -0.13 mag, 10.2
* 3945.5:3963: 0.05 mag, 6.86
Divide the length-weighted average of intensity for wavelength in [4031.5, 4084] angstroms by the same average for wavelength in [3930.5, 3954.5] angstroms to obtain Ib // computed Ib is 1.8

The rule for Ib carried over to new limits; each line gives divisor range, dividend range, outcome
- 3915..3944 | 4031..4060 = 1.98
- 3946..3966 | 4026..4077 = 1.52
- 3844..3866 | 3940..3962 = 1.37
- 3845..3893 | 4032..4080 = 1.91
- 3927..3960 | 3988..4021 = 1.81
